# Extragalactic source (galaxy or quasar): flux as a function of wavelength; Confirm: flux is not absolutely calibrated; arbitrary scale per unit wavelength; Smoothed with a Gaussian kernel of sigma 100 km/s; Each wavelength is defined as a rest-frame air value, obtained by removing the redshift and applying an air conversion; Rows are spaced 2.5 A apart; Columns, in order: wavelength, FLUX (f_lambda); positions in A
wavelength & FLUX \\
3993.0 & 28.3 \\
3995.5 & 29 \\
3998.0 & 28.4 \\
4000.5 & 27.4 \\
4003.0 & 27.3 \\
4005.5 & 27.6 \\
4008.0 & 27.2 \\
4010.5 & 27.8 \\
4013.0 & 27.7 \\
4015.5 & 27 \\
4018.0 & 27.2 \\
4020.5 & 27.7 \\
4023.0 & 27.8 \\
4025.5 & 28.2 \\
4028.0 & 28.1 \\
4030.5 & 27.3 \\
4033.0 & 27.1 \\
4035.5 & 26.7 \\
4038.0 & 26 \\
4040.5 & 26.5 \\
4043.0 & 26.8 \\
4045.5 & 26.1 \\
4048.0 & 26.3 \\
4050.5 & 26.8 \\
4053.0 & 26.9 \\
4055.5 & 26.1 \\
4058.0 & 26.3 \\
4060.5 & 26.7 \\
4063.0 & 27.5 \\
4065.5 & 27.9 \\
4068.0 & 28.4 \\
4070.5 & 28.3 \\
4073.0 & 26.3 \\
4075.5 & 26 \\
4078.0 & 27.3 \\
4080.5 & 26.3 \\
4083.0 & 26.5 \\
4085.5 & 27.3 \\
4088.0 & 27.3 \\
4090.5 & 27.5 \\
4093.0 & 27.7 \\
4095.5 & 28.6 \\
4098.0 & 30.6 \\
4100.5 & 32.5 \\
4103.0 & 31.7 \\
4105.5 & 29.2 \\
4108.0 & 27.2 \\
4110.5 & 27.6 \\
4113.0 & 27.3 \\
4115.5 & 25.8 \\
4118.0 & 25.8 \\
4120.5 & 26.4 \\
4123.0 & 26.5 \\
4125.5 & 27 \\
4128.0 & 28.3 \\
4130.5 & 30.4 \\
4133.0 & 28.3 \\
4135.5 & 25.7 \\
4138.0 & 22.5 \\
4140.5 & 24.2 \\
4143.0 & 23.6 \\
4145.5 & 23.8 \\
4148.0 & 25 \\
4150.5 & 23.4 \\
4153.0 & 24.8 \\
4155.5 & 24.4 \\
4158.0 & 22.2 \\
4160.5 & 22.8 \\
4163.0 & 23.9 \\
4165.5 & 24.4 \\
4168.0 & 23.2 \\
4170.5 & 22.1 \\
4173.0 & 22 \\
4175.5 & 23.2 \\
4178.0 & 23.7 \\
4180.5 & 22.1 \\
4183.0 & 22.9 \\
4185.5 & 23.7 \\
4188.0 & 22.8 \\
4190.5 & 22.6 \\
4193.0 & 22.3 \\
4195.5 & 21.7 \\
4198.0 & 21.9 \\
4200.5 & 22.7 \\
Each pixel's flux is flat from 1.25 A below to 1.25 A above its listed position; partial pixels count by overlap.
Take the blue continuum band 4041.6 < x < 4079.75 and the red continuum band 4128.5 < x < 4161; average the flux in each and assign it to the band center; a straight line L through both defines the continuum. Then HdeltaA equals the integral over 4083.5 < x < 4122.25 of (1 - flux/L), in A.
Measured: -3.37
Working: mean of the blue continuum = 26.9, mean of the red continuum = 24.8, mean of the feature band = 28.1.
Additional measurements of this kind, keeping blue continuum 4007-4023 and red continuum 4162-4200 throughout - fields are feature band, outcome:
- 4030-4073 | -0.75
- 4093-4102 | -1.80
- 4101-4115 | -2.13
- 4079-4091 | -0.68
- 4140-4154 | -0.20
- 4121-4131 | -1.39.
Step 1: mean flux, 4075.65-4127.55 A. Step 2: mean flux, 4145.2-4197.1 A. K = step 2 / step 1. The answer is 0.8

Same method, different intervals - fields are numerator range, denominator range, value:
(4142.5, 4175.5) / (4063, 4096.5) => 0.86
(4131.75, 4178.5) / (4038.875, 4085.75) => 0.89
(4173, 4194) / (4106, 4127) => 0.85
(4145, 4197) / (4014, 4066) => 0.86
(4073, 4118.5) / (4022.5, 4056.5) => 1.04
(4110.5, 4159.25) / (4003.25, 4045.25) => 0.94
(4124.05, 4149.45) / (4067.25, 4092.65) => 0.95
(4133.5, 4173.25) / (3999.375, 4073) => 0.87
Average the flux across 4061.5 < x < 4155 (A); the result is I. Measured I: 27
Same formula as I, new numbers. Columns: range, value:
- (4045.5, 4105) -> 27.7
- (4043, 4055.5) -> 26.5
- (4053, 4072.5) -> 27.2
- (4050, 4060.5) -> 26.5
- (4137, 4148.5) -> 23.8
